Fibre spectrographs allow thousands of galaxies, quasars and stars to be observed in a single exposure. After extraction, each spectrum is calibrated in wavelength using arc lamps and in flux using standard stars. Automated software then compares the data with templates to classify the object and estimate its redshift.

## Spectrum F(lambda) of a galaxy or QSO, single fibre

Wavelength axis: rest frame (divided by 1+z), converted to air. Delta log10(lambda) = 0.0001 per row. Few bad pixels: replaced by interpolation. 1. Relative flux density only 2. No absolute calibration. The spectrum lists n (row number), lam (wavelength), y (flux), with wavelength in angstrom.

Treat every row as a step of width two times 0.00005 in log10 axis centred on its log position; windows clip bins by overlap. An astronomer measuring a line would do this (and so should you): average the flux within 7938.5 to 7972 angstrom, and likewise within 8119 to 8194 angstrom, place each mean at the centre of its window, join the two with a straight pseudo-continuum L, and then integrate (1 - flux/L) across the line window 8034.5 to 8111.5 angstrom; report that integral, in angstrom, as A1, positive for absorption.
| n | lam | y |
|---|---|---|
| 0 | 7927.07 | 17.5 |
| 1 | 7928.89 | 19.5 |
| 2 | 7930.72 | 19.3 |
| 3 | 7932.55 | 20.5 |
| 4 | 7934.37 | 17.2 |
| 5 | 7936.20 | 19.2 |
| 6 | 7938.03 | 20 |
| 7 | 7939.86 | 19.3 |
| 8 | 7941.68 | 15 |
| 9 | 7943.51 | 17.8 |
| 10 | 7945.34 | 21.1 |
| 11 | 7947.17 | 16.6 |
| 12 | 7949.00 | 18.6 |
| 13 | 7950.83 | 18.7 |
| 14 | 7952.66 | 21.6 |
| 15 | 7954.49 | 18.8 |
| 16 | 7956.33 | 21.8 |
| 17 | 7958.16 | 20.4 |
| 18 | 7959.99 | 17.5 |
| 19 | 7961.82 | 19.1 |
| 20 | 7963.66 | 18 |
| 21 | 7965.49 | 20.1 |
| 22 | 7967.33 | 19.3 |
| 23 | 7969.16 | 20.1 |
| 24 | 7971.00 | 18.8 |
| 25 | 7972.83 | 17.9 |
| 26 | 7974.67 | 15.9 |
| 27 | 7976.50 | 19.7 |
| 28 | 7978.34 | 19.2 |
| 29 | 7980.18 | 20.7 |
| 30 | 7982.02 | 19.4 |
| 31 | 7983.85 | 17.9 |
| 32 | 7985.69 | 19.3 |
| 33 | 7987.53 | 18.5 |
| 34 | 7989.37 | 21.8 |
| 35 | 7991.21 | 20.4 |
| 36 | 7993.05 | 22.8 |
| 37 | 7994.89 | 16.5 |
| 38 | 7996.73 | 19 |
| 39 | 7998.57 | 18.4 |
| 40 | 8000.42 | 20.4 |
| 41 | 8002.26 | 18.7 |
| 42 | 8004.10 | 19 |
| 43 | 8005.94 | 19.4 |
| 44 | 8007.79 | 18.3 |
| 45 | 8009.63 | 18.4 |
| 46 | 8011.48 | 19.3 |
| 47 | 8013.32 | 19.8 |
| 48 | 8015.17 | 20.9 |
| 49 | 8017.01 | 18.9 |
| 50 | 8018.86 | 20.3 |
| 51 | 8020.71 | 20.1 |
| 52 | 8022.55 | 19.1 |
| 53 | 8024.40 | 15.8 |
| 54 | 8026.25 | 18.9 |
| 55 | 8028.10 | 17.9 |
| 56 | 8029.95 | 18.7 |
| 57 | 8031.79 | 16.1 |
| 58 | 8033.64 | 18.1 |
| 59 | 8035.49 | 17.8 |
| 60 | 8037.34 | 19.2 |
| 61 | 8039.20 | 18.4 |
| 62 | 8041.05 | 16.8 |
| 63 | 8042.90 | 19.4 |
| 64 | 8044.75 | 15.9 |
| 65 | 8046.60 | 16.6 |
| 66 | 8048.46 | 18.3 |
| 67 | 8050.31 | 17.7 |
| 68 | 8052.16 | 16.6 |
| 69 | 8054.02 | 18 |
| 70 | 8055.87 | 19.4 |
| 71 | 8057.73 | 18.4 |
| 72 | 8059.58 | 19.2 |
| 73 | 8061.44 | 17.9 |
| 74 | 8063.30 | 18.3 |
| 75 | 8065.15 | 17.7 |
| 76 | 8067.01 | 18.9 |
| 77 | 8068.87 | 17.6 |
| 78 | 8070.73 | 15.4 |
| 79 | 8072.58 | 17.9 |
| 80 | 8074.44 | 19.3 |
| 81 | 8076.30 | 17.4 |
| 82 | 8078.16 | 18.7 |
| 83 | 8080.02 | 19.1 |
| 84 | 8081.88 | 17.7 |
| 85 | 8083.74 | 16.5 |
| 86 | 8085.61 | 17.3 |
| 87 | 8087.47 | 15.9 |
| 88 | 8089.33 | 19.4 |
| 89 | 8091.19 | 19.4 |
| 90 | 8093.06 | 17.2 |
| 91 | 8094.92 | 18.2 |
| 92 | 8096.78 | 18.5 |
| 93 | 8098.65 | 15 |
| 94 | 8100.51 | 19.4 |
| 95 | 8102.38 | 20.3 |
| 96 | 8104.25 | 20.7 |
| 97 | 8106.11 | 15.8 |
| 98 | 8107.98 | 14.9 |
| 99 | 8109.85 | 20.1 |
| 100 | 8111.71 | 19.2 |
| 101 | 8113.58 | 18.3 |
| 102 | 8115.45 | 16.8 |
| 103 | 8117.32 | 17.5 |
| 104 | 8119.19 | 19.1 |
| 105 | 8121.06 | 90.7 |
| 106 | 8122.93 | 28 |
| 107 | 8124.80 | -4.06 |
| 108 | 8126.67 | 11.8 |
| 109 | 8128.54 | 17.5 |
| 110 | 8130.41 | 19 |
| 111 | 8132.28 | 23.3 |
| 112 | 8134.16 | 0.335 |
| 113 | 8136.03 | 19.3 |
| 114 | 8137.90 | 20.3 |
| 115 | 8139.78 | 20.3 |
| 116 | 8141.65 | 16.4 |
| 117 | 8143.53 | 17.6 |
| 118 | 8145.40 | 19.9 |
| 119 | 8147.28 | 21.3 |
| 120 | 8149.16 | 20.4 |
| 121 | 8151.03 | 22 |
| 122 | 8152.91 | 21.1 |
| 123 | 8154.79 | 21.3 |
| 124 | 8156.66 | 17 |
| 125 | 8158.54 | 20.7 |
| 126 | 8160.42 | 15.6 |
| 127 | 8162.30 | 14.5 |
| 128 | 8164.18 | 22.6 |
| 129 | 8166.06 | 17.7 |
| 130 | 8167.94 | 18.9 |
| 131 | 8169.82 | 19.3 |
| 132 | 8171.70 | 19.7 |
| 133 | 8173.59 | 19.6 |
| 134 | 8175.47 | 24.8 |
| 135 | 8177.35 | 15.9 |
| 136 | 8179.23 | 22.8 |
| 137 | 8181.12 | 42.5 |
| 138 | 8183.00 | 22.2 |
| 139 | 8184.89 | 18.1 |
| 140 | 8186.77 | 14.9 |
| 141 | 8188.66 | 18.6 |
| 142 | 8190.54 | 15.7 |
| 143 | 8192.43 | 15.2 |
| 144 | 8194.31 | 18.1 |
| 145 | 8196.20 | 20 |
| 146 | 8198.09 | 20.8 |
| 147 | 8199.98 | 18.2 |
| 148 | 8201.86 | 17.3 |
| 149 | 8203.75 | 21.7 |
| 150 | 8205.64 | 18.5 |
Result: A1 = 7.5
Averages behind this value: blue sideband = 19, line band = 18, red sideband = 20.5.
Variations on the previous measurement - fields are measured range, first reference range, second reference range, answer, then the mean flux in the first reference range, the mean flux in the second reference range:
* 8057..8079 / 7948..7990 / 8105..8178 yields 1.74 angstrom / 19.2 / 19.9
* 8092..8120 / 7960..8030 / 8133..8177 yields 1.13 angstrom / 19.1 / 18.7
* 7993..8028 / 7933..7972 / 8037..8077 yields -1.21 angstrom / 19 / 17.9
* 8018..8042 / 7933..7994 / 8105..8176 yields 1.50 angstrom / 19.2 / 19.9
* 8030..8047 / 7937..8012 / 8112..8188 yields 1.71 angstrom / 19.1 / 20.6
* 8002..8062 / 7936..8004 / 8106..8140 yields 3.96 angstrom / 19.1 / 20.5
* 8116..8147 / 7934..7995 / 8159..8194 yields -2.00 angstrom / 19.1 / 19.9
